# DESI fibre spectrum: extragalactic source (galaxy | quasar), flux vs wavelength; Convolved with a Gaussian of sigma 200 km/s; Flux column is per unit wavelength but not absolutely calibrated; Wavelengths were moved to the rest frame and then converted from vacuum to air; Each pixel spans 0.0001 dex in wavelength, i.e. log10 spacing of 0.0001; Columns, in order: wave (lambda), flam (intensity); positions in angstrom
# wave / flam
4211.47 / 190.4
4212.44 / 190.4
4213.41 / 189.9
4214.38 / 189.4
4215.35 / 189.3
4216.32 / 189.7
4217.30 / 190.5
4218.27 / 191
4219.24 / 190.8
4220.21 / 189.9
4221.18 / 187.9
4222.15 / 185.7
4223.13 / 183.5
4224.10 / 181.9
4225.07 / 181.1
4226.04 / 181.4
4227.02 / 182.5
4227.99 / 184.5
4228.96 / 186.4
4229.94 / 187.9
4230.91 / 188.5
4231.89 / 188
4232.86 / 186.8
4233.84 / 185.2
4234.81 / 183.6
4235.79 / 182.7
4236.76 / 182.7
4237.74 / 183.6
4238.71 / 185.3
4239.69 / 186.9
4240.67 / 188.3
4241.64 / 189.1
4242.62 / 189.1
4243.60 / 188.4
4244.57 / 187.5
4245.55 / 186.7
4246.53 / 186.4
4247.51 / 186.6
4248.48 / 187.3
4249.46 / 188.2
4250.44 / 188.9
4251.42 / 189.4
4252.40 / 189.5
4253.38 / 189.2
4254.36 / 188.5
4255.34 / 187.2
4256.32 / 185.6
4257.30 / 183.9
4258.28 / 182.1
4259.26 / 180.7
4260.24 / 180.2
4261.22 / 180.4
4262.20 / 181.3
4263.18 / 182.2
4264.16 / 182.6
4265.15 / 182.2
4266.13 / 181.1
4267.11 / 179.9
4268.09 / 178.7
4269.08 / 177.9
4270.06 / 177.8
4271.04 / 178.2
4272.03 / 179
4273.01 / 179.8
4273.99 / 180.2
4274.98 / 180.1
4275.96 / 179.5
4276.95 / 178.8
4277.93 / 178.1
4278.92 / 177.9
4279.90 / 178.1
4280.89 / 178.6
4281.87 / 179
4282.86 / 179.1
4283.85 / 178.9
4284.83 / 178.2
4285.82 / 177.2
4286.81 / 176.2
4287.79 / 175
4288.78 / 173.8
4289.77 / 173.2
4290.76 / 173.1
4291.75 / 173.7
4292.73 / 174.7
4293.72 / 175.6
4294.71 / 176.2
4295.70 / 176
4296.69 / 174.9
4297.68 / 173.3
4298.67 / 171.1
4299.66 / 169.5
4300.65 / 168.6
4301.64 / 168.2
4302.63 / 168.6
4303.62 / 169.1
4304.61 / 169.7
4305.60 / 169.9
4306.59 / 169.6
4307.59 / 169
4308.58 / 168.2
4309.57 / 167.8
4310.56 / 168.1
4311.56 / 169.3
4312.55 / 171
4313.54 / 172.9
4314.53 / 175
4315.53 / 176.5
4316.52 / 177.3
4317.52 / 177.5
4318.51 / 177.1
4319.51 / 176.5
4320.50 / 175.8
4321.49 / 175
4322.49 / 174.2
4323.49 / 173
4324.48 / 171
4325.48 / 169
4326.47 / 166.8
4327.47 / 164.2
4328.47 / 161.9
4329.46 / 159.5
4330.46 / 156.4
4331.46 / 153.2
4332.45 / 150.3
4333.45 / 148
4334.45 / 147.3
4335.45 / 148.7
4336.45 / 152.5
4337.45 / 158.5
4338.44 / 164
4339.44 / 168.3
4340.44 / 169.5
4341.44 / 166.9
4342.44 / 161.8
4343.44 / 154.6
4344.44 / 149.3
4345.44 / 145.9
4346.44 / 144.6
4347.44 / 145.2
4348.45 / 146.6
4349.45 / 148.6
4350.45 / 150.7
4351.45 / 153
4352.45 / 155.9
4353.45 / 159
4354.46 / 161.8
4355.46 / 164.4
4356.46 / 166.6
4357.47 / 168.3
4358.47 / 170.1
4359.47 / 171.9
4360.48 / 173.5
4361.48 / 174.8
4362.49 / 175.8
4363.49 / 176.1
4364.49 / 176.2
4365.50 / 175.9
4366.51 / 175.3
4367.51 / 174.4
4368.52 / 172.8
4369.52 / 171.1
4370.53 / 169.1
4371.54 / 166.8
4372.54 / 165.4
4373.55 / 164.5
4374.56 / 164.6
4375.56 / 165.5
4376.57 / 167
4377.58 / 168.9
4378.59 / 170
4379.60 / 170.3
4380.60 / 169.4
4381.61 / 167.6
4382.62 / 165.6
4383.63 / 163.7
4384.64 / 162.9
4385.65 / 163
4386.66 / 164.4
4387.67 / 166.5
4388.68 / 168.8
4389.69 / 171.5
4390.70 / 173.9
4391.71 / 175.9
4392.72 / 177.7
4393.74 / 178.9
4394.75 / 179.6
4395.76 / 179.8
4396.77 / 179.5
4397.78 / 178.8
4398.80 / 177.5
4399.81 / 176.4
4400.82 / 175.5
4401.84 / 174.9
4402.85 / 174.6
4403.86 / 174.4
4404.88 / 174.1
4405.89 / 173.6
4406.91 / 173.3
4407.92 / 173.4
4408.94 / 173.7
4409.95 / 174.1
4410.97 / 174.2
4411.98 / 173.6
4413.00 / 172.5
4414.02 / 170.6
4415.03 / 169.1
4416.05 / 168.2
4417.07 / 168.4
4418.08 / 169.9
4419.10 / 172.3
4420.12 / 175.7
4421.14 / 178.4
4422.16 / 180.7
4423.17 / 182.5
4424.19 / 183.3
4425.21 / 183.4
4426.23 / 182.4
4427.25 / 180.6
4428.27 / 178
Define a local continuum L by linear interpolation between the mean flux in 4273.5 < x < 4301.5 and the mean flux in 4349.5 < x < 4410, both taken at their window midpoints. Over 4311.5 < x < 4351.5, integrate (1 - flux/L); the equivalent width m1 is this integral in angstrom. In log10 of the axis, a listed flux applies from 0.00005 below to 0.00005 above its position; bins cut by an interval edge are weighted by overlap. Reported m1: 2.6 angstrom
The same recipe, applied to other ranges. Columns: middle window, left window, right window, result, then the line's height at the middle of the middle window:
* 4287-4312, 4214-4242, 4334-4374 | 0.2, 173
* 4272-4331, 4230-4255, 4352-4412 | 2.3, 180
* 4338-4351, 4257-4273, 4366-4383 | 1.3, 172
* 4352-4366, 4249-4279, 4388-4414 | 0.6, 177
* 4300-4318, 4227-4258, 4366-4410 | 0.9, 180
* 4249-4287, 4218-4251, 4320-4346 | -0.8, 178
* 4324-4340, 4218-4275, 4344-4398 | 1.3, 172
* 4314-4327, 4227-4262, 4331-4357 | -0.9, 163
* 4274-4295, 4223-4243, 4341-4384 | 0.0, 177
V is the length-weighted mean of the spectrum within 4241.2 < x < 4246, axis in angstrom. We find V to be 188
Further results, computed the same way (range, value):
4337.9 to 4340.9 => 167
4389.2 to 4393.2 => 175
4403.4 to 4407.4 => 174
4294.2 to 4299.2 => 174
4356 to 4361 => 170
